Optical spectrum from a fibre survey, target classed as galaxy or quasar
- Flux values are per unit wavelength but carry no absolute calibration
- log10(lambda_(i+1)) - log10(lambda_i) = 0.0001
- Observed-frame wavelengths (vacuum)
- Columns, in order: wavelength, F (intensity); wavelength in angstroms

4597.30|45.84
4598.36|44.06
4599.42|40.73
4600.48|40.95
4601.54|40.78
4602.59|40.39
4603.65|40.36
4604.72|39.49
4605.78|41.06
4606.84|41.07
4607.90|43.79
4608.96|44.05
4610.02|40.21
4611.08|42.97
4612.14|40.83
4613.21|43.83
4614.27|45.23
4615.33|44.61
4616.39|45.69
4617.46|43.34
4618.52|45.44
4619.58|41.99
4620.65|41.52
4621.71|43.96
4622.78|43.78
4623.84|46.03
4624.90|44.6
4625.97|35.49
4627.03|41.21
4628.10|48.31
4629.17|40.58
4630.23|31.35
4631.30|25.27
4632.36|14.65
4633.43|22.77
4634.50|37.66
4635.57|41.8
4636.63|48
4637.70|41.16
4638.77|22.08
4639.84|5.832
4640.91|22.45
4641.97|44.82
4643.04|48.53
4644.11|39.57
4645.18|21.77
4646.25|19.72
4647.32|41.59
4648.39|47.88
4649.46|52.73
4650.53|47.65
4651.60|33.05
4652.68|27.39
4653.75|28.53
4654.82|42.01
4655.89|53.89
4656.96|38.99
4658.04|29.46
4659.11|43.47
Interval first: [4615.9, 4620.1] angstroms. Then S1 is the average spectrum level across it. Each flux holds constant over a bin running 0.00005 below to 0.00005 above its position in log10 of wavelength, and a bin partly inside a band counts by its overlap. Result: 44.1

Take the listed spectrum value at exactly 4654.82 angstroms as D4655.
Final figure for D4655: 42.01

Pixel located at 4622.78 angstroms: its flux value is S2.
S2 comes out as 43.78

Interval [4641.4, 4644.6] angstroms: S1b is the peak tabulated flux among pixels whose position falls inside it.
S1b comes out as 48.53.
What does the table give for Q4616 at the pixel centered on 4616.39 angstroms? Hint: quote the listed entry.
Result 45.69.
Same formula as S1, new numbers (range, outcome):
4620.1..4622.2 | 42.7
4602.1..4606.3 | 40.2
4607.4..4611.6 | 42.8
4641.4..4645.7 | 38.6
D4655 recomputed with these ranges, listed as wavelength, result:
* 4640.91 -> 22.45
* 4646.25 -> 19.72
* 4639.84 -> 5.832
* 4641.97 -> 44.82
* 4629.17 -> 40.58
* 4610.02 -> 40.21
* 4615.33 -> 44.61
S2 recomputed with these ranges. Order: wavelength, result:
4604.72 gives 39.49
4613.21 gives 43.83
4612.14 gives 40.83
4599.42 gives 40.73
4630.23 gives 31.35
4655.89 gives 53.89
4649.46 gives 52.73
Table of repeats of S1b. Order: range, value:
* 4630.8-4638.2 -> 48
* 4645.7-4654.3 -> 52.73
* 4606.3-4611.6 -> 44.05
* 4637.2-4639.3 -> 41.16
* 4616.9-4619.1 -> 45.44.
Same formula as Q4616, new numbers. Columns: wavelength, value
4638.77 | 22.08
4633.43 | 22.77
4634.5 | 37.66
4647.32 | 41.59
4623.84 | 46.03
